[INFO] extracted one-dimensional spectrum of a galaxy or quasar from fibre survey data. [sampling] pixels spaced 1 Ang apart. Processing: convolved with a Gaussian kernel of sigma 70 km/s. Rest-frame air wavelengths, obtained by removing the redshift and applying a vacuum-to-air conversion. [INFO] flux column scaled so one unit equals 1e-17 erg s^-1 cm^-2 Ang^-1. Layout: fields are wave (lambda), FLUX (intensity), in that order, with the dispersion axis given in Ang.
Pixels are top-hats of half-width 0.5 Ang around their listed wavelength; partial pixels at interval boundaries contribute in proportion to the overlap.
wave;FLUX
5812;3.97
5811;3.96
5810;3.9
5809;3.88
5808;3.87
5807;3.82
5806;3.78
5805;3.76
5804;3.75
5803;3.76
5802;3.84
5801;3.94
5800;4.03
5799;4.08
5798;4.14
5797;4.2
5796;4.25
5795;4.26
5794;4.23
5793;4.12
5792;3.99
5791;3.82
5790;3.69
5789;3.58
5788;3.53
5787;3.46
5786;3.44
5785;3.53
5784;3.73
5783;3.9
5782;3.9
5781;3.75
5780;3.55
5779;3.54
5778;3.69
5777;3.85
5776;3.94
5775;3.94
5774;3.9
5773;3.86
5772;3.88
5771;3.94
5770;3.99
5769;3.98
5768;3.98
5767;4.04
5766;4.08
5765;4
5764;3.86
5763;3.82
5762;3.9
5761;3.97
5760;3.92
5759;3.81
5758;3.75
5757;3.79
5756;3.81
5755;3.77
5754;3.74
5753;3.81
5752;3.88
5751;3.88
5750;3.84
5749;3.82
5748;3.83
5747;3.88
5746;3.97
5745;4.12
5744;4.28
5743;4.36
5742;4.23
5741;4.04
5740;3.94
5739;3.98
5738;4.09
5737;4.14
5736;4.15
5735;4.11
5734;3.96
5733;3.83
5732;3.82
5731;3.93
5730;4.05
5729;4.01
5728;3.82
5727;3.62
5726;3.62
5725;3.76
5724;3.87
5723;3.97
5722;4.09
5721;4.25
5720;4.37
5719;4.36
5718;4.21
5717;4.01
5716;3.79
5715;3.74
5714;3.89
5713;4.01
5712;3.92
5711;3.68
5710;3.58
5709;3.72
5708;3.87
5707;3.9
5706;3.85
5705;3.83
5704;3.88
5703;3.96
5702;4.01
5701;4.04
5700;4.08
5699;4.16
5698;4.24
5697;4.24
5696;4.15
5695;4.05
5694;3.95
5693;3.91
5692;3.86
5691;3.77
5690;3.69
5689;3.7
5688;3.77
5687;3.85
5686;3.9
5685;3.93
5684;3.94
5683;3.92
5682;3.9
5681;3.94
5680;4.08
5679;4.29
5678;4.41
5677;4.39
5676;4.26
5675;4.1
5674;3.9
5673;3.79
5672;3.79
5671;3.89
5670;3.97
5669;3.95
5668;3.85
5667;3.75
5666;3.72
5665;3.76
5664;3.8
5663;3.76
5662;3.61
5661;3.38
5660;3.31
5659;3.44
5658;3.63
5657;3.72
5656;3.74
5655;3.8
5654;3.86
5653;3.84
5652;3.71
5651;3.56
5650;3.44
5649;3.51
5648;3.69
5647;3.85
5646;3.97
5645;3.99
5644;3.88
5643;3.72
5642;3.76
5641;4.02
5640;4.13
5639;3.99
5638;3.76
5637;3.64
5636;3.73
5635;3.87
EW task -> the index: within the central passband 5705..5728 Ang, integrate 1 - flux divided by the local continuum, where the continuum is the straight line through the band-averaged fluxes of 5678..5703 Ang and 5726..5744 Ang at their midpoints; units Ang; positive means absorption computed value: 0.5 Ang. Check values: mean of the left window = 3.98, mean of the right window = 4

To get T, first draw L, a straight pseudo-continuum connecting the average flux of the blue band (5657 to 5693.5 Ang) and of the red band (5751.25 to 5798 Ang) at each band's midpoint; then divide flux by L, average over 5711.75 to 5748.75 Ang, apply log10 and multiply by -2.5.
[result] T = -0.04 mag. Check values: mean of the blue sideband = 3.86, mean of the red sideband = 3.86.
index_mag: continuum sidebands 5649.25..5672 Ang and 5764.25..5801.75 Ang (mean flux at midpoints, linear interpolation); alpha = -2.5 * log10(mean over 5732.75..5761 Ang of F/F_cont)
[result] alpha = -0.03 mag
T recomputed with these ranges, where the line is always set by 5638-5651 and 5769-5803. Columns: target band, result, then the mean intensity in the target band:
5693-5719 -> -0.03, 3.96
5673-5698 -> -0.05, 4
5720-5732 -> -0.02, 3.92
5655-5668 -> 0.05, 3.65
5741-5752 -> -0.05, 4.02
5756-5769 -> -0.01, 3.91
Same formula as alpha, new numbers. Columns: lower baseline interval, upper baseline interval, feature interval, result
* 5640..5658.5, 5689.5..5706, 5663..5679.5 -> -0.03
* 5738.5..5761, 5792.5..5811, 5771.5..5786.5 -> 0.06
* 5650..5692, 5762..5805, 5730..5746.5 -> -0.06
